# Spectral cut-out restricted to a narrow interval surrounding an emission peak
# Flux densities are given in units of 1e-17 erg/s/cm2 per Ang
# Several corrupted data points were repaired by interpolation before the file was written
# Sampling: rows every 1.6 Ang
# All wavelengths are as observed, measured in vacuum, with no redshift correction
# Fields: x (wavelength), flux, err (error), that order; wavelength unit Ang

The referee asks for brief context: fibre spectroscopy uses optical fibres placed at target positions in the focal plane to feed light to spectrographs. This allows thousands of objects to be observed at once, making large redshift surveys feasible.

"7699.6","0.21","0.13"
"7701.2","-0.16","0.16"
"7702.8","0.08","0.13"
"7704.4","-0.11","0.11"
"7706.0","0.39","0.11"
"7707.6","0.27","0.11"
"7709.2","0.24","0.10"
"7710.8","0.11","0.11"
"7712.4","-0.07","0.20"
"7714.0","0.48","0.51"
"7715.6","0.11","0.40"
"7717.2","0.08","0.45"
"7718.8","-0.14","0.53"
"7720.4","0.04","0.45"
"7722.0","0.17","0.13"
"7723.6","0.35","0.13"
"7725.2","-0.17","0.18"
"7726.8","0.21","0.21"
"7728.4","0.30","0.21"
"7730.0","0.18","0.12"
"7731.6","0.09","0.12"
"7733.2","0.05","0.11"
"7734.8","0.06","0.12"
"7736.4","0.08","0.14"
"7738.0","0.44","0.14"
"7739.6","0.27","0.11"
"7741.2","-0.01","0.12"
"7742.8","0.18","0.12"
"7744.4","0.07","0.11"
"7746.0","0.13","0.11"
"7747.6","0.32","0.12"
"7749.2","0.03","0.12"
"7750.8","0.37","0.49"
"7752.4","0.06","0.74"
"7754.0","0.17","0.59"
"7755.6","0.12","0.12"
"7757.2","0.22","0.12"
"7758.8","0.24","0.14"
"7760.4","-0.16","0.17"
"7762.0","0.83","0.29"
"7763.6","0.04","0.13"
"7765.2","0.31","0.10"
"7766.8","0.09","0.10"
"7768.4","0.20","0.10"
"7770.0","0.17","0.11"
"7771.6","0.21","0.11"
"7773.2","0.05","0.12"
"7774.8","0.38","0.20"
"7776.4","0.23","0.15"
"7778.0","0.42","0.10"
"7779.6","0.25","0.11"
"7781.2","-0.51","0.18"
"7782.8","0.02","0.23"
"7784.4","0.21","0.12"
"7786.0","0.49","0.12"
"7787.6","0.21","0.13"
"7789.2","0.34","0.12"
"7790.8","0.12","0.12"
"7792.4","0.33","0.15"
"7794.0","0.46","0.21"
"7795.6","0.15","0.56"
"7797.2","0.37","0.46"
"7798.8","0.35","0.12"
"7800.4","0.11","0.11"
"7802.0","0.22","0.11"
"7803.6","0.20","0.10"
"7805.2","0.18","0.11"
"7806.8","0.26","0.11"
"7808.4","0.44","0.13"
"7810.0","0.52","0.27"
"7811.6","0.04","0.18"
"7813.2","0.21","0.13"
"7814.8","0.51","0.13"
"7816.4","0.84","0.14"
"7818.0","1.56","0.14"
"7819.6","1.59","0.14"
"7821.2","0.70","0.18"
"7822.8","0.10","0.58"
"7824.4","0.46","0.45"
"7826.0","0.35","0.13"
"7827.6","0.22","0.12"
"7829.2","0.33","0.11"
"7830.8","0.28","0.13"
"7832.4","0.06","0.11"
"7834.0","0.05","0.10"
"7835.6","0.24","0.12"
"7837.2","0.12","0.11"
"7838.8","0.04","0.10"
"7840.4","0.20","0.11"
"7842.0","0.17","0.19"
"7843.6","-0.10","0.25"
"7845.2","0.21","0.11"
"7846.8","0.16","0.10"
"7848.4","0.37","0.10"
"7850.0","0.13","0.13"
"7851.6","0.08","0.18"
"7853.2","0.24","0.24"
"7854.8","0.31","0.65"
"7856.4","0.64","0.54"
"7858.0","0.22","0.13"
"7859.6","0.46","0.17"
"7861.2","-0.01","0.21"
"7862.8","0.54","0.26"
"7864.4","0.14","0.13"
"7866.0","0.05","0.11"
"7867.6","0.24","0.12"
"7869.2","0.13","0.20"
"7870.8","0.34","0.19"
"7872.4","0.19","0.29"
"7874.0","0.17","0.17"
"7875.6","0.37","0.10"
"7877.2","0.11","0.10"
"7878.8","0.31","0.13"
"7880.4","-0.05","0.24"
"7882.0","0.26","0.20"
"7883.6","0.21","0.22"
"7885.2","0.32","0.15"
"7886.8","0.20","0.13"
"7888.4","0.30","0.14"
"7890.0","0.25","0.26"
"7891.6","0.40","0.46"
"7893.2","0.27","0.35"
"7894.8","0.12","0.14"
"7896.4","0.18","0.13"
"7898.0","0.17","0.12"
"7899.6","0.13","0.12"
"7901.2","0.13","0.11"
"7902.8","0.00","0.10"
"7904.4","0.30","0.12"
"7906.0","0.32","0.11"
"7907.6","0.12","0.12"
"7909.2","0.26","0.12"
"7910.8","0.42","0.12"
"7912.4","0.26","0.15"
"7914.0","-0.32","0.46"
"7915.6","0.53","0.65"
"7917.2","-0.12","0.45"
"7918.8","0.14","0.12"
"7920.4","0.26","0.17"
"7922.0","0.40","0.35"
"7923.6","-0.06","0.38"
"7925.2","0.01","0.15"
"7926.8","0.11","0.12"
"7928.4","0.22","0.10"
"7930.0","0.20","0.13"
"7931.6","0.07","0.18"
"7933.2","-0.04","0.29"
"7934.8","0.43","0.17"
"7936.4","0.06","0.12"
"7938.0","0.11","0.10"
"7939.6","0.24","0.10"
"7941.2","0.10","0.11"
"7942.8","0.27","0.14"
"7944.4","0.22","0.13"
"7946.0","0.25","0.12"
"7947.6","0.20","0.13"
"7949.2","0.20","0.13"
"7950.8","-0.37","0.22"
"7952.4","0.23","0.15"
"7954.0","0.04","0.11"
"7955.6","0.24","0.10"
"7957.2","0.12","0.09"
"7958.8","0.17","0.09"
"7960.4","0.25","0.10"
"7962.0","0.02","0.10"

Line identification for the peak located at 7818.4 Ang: Hgamma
